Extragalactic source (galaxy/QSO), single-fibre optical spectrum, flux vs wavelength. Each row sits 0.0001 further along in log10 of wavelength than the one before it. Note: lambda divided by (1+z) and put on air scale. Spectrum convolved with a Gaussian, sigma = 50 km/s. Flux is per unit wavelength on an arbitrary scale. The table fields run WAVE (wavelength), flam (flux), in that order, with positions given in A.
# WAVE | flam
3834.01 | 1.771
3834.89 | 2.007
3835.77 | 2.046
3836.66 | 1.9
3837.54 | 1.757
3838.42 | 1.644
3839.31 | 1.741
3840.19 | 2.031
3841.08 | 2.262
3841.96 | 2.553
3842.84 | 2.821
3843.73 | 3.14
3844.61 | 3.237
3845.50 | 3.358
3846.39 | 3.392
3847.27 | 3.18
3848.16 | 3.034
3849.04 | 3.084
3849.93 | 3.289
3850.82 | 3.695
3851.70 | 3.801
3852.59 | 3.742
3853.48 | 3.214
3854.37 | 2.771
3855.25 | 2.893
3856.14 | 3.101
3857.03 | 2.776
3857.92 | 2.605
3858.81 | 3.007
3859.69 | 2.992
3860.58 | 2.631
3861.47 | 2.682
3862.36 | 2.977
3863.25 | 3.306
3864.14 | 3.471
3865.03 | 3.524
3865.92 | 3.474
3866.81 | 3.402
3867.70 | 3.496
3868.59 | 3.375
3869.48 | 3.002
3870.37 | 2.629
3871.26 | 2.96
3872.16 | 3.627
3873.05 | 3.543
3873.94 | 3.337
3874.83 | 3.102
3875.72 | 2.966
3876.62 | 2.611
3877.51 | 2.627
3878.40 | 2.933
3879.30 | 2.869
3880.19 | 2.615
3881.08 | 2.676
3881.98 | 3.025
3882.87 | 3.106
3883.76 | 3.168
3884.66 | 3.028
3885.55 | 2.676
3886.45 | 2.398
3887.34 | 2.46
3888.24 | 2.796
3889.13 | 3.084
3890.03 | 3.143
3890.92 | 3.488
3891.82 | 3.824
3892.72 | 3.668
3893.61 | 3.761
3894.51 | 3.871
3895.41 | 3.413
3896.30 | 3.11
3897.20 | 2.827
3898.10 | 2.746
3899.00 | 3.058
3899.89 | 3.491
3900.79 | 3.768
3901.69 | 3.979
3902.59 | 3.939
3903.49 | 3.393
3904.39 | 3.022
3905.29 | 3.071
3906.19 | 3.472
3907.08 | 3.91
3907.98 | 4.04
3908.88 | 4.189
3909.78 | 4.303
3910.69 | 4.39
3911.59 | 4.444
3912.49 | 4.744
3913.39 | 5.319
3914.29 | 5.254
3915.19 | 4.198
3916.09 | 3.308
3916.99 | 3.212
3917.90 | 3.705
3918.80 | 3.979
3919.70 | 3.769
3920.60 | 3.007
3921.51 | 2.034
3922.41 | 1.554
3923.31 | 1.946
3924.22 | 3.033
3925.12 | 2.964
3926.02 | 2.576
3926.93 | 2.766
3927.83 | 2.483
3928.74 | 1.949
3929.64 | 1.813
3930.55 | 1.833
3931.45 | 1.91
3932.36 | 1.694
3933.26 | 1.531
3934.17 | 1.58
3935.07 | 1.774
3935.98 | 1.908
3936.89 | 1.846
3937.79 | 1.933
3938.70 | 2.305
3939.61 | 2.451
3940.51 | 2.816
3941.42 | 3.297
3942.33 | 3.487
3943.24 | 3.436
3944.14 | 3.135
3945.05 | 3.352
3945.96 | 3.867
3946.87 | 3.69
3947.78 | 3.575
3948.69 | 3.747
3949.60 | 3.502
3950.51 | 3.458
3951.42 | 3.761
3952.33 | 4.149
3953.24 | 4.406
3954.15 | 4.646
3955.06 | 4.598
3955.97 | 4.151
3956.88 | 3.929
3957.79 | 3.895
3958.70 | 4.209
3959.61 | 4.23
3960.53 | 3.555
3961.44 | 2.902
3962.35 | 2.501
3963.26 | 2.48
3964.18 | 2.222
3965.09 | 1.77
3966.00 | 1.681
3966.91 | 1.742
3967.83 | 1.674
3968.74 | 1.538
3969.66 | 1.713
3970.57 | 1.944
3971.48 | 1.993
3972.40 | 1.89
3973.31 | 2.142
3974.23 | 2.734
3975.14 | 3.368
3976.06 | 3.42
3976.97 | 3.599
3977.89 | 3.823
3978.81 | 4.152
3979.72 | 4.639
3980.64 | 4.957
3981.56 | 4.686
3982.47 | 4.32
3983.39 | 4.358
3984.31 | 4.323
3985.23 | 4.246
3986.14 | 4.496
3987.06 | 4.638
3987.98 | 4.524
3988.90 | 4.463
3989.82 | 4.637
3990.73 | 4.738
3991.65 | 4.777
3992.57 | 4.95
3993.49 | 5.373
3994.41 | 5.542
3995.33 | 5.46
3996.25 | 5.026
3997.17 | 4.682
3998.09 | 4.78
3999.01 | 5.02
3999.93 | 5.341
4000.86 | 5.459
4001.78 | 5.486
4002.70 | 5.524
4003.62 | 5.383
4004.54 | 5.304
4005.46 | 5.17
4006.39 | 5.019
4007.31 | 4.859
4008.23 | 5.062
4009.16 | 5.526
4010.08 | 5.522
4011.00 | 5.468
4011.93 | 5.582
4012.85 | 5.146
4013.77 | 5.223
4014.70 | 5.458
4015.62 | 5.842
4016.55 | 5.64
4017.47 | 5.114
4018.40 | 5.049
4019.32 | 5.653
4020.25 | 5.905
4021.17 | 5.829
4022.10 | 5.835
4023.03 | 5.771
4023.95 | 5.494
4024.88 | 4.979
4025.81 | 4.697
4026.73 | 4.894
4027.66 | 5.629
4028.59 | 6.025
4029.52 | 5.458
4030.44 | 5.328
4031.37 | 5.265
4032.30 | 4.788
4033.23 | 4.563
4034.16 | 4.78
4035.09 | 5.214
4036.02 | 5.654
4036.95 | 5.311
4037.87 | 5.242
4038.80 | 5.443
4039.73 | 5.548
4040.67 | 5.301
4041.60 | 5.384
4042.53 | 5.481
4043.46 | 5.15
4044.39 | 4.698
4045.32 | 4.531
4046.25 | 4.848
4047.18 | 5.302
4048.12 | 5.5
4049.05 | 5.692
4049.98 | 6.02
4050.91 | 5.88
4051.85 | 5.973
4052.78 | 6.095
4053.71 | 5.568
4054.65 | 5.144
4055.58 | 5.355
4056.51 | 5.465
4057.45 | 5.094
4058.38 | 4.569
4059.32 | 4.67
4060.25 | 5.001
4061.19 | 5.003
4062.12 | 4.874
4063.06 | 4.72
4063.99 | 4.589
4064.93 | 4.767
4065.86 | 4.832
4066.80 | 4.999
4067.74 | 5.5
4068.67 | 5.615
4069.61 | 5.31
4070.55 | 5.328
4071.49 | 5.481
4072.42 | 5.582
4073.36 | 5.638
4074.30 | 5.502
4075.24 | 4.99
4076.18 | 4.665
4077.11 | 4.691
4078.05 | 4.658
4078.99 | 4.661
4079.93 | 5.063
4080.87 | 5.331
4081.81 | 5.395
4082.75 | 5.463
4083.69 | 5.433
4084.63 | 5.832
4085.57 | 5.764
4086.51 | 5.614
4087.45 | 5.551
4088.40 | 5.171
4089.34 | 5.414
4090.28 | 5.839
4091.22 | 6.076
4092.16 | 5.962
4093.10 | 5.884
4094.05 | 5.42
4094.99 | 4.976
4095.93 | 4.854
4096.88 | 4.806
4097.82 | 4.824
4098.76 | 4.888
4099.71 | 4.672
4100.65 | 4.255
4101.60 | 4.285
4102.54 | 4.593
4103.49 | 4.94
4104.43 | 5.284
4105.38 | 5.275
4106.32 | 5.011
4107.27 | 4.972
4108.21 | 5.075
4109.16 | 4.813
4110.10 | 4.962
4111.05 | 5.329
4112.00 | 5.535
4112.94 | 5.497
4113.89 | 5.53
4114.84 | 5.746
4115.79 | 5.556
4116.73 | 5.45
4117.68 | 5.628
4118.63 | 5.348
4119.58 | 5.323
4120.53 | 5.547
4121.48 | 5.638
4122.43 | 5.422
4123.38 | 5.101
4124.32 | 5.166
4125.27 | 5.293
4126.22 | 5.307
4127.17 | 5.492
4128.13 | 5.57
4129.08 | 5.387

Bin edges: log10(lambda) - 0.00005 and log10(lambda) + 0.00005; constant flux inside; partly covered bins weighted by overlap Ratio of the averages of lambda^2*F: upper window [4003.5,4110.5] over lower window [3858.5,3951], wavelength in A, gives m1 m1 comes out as 1.8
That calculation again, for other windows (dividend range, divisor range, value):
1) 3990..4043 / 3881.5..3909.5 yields 1.69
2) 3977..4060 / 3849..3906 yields 1.75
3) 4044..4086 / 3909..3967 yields 1.78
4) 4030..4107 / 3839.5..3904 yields 1.84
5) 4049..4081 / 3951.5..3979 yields 1.80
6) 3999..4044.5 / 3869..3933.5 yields 1.79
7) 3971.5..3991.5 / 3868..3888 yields 1.42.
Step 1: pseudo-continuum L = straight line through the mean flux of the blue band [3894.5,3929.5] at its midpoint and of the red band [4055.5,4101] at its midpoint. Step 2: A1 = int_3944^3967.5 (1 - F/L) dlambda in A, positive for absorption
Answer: 2.7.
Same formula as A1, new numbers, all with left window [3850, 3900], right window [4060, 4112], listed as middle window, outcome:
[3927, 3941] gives 6.36 A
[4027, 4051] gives -3.04 A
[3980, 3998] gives -2.24 A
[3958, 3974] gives 6.39 A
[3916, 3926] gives 1.77 A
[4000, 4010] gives -2.10 A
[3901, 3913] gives -1.72 A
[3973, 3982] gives 0.73 A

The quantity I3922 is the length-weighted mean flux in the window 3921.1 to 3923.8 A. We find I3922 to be 1.86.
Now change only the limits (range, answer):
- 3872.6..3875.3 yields 3.33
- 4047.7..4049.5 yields 5.6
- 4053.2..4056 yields 5.37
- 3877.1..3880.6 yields 2.76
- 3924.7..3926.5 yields 2.76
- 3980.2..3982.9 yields 4.66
